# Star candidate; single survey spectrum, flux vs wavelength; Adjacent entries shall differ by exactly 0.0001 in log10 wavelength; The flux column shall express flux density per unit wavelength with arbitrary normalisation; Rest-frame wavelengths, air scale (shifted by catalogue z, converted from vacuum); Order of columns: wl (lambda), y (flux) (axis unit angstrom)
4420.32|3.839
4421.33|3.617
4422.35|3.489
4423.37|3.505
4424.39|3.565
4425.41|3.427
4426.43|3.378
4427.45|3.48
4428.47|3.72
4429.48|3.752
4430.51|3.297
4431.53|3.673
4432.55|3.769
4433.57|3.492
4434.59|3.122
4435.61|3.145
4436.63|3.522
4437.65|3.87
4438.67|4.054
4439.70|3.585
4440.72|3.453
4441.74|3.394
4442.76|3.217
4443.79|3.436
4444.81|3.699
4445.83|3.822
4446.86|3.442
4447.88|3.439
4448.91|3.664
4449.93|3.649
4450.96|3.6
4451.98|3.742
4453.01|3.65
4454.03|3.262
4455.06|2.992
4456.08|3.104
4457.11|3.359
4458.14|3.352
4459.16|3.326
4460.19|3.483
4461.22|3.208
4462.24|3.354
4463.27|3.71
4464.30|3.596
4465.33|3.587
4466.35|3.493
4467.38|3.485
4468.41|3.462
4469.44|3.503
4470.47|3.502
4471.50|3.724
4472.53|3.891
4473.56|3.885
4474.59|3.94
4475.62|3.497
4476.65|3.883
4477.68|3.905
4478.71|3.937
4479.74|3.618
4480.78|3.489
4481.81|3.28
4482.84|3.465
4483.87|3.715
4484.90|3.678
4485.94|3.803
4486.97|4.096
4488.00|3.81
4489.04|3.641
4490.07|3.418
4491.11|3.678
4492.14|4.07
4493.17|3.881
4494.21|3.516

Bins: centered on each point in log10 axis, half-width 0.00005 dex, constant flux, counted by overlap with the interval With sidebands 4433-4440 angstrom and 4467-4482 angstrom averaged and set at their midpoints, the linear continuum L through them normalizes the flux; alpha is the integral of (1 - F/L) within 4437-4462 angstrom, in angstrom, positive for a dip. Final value 0.67 angstrom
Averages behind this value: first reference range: 3.54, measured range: 3.49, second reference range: 3.68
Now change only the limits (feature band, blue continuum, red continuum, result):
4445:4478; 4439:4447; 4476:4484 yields 0.4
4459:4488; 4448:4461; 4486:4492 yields -0.2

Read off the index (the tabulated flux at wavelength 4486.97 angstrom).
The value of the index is 4.096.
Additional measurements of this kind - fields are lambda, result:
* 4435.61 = 3.145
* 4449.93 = 3.649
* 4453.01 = 3.65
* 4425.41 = 3.427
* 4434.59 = 3.122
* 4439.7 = 3.585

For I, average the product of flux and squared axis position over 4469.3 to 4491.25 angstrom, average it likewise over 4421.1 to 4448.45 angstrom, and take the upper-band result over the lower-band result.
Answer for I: 1.1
